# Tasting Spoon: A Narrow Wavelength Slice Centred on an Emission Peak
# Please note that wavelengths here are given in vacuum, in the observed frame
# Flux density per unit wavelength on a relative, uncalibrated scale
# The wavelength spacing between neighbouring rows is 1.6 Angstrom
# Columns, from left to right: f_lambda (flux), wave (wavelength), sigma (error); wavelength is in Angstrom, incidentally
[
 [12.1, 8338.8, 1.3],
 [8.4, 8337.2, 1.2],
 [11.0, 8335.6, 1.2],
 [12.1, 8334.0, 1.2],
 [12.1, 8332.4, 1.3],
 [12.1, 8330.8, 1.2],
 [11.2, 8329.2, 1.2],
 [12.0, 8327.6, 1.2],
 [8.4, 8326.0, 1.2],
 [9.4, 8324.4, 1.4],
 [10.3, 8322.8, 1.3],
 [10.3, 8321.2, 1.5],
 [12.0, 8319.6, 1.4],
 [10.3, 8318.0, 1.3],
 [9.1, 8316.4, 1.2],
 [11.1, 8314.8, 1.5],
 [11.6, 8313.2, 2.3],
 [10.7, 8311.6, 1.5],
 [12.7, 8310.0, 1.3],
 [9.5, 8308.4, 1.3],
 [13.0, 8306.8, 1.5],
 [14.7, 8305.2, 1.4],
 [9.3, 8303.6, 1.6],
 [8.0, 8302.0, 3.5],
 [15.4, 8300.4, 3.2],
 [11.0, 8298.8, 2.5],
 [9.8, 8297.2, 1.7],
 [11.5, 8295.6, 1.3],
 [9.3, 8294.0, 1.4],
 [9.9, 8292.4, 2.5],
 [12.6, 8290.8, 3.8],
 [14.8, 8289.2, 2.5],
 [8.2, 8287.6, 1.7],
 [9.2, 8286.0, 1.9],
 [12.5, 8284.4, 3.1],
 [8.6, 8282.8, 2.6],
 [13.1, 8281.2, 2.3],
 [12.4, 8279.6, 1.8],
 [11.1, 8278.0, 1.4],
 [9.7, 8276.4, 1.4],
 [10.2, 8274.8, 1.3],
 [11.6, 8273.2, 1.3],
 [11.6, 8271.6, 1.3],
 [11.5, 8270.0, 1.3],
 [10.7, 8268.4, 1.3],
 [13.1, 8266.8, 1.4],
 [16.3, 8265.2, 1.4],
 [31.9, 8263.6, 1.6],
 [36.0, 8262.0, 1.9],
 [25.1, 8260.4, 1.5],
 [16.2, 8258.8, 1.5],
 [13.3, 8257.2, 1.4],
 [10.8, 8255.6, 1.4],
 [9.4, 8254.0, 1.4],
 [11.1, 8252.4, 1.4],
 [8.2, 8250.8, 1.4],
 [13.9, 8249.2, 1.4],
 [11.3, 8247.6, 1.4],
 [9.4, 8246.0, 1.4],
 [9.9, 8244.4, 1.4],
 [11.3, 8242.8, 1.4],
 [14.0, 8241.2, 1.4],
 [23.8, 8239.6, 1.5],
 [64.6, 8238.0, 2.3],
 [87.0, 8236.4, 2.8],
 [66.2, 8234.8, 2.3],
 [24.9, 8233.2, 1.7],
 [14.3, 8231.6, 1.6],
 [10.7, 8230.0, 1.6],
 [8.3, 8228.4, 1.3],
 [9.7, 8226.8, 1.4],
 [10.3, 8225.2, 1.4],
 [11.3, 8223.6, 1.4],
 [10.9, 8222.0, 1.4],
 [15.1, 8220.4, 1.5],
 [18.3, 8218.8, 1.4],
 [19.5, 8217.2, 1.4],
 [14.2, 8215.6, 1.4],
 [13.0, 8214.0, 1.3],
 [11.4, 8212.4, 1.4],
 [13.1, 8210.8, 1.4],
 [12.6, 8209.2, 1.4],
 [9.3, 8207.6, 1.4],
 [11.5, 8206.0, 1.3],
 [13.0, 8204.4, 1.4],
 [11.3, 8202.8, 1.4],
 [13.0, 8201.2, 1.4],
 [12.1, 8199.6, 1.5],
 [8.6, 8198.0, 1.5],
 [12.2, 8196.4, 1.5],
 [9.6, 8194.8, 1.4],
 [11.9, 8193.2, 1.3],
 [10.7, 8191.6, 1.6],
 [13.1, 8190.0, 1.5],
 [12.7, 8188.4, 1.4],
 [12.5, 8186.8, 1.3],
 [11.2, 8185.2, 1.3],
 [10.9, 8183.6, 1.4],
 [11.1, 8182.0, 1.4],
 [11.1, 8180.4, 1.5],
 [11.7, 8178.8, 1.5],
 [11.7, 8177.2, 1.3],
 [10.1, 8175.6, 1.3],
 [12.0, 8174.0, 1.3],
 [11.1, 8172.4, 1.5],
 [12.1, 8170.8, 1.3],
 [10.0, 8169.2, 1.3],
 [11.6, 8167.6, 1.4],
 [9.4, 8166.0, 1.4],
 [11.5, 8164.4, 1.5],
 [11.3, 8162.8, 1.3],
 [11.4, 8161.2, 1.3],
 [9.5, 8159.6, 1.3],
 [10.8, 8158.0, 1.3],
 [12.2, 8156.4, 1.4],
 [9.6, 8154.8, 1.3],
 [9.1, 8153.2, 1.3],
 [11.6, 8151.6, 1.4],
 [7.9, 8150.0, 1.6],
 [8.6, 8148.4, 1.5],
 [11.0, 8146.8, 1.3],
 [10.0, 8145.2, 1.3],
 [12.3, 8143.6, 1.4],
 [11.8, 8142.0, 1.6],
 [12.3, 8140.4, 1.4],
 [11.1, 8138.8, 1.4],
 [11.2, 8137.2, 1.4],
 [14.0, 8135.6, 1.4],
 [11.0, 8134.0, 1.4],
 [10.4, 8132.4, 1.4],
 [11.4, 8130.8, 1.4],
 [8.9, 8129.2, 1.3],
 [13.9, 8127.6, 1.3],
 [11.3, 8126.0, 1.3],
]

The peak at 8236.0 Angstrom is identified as H-alpha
